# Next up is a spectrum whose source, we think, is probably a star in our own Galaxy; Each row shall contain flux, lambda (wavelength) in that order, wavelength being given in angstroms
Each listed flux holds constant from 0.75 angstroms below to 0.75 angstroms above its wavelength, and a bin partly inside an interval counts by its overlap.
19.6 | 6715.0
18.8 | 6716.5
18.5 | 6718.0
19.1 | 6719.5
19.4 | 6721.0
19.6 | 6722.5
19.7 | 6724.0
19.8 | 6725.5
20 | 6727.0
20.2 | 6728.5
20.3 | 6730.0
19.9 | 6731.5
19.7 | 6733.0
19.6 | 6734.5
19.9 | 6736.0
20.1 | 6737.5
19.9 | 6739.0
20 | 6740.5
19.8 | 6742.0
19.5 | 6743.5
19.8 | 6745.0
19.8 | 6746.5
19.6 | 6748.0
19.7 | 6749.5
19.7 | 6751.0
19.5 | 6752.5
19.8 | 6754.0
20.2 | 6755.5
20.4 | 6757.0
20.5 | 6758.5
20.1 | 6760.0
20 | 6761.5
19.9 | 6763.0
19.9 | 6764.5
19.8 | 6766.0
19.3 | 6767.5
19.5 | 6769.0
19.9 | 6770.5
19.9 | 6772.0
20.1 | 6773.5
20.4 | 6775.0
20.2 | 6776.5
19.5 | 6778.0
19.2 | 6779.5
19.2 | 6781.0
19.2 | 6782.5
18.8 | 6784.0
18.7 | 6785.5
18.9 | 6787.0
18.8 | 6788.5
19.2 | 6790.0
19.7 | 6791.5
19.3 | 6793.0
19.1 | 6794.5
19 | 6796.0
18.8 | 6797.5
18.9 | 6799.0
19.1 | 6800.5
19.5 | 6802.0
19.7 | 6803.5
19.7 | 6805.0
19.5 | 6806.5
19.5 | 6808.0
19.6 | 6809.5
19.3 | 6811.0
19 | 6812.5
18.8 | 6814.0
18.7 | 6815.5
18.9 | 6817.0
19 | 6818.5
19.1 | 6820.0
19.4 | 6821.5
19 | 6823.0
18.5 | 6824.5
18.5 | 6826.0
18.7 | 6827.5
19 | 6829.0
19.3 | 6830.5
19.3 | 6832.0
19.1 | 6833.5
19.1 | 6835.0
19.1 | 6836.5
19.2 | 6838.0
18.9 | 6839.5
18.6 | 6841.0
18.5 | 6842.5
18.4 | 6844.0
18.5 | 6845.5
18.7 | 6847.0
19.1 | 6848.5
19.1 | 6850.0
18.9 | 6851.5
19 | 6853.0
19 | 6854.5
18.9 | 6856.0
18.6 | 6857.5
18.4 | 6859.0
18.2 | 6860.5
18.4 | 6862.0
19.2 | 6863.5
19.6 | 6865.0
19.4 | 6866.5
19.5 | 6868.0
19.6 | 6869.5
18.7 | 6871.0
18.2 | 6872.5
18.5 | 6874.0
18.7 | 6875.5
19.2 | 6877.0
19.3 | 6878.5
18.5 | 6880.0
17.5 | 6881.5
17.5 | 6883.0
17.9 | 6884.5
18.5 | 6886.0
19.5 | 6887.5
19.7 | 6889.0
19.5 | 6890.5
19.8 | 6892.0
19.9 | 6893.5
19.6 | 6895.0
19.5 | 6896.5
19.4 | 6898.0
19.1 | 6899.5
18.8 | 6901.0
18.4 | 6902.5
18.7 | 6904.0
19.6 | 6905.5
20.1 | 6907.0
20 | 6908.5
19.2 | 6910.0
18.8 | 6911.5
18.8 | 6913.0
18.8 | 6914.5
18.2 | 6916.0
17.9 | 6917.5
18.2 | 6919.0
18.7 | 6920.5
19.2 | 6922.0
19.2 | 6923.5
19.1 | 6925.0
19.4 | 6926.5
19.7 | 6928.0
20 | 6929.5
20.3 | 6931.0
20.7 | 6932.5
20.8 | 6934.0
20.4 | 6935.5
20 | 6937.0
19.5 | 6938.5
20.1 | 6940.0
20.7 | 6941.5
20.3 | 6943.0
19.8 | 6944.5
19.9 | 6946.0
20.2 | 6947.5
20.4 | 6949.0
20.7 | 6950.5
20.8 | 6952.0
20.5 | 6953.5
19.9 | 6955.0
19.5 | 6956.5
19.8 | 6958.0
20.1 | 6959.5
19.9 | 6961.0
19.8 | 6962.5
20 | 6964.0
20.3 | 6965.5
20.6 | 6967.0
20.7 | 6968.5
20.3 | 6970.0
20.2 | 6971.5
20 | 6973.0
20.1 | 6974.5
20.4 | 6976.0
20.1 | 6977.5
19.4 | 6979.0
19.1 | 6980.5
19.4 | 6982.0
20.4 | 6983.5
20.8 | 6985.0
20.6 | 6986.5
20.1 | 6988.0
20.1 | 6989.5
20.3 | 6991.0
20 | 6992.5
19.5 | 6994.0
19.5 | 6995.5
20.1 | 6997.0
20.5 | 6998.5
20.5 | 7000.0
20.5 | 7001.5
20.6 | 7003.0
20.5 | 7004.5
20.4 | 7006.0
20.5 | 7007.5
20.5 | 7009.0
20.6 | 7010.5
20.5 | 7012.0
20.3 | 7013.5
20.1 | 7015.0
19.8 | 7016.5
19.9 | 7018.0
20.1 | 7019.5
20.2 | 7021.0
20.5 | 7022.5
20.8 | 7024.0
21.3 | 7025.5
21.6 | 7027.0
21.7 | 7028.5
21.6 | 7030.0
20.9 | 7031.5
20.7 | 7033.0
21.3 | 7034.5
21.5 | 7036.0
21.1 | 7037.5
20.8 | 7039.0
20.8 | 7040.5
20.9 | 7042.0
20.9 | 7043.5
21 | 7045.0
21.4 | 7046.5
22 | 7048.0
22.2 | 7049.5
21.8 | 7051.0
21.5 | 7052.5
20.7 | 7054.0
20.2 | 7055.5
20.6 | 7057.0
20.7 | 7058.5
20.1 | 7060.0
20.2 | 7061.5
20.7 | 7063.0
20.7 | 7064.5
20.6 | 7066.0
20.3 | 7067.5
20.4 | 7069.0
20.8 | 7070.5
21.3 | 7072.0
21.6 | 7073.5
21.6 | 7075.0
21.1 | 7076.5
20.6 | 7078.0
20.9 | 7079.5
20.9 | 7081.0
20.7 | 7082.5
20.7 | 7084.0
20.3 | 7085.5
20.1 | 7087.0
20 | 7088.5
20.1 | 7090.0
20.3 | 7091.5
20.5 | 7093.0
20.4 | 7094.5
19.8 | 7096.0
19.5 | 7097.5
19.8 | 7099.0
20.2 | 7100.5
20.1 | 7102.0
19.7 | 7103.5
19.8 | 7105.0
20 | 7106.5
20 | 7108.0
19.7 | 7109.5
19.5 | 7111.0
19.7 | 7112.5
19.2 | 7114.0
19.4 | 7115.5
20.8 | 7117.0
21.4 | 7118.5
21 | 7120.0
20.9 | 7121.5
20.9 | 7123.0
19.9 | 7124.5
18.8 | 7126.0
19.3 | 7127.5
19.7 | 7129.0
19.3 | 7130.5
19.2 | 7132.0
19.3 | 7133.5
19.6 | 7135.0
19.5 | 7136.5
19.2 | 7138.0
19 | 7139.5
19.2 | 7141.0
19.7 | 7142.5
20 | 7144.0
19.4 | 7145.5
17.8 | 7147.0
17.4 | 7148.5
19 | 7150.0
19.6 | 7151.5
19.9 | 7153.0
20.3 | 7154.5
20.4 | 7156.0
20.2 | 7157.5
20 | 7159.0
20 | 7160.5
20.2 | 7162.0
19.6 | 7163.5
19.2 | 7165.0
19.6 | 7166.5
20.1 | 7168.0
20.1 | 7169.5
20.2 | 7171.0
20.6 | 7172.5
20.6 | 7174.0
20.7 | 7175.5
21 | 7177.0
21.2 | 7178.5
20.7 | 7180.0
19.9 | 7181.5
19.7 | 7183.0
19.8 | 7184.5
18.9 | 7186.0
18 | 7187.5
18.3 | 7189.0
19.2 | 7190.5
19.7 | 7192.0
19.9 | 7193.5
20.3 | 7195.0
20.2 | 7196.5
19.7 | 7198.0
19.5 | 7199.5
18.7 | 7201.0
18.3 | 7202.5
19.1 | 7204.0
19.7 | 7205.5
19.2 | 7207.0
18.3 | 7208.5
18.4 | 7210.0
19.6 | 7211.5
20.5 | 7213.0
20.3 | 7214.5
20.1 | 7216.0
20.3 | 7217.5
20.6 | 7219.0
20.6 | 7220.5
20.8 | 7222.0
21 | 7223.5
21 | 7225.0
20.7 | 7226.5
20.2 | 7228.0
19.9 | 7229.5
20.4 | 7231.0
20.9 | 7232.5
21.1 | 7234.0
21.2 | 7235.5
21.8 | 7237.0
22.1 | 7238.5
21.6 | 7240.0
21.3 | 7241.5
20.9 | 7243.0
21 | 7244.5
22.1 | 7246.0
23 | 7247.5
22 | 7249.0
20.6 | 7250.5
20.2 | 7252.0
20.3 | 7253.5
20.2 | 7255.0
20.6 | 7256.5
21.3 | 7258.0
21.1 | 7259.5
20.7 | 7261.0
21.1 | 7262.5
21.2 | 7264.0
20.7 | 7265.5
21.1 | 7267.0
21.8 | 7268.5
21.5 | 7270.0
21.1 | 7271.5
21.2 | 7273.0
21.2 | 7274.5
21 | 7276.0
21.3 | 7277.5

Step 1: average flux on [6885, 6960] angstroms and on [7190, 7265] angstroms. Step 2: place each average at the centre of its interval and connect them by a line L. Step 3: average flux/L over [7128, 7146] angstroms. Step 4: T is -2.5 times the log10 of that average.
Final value 0.04 mag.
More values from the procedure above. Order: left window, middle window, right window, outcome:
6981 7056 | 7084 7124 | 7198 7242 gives 0.019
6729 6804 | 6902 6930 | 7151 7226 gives 0.037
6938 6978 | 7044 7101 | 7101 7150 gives -0.048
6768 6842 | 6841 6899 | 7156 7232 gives 0.024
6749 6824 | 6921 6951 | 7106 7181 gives -0.021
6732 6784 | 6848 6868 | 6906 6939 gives 0.036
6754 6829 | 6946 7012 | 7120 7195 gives -0.035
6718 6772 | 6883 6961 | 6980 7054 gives 0.044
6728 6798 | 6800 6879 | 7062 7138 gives 0.045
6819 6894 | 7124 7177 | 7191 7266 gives 0.028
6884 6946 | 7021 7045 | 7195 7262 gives -0.066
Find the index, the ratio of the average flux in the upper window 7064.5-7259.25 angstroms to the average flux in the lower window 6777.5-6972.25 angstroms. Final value 1.0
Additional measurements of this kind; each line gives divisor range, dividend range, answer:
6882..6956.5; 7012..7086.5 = 1.07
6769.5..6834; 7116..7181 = 1.03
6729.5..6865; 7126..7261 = 1.04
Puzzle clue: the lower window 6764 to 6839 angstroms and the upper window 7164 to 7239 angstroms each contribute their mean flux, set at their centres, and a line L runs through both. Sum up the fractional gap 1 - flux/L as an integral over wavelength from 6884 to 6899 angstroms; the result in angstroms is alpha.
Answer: 0.1 angstroms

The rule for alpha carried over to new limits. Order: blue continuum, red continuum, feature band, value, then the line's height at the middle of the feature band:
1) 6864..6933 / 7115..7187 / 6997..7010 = -0.72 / 19.4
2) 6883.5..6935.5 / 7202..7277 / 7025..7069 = -2.54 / 19.9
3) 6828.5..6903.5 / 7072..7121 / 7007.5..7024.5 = -0.41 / 19.8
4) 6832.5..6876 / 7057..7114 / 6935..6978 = -1.43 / 19.5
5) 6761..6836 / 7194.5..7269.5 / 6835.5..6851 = 0.48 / 19.4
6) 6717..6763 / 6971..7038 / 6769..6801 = 0.91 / 19.9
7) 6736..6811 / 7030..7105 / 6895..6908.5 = 0.55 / 20.1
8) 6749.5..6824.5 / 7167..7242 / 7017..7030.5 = -0.68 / 19.8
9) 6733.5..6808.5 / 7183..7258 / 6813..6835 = 0.81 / 19.7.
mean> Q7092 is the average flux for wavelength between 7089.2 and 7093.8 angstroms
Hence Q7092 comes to 20.3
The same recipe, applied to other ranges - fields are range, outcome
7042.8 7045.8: 21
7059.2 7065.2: 20.4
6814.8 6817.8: 18.8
